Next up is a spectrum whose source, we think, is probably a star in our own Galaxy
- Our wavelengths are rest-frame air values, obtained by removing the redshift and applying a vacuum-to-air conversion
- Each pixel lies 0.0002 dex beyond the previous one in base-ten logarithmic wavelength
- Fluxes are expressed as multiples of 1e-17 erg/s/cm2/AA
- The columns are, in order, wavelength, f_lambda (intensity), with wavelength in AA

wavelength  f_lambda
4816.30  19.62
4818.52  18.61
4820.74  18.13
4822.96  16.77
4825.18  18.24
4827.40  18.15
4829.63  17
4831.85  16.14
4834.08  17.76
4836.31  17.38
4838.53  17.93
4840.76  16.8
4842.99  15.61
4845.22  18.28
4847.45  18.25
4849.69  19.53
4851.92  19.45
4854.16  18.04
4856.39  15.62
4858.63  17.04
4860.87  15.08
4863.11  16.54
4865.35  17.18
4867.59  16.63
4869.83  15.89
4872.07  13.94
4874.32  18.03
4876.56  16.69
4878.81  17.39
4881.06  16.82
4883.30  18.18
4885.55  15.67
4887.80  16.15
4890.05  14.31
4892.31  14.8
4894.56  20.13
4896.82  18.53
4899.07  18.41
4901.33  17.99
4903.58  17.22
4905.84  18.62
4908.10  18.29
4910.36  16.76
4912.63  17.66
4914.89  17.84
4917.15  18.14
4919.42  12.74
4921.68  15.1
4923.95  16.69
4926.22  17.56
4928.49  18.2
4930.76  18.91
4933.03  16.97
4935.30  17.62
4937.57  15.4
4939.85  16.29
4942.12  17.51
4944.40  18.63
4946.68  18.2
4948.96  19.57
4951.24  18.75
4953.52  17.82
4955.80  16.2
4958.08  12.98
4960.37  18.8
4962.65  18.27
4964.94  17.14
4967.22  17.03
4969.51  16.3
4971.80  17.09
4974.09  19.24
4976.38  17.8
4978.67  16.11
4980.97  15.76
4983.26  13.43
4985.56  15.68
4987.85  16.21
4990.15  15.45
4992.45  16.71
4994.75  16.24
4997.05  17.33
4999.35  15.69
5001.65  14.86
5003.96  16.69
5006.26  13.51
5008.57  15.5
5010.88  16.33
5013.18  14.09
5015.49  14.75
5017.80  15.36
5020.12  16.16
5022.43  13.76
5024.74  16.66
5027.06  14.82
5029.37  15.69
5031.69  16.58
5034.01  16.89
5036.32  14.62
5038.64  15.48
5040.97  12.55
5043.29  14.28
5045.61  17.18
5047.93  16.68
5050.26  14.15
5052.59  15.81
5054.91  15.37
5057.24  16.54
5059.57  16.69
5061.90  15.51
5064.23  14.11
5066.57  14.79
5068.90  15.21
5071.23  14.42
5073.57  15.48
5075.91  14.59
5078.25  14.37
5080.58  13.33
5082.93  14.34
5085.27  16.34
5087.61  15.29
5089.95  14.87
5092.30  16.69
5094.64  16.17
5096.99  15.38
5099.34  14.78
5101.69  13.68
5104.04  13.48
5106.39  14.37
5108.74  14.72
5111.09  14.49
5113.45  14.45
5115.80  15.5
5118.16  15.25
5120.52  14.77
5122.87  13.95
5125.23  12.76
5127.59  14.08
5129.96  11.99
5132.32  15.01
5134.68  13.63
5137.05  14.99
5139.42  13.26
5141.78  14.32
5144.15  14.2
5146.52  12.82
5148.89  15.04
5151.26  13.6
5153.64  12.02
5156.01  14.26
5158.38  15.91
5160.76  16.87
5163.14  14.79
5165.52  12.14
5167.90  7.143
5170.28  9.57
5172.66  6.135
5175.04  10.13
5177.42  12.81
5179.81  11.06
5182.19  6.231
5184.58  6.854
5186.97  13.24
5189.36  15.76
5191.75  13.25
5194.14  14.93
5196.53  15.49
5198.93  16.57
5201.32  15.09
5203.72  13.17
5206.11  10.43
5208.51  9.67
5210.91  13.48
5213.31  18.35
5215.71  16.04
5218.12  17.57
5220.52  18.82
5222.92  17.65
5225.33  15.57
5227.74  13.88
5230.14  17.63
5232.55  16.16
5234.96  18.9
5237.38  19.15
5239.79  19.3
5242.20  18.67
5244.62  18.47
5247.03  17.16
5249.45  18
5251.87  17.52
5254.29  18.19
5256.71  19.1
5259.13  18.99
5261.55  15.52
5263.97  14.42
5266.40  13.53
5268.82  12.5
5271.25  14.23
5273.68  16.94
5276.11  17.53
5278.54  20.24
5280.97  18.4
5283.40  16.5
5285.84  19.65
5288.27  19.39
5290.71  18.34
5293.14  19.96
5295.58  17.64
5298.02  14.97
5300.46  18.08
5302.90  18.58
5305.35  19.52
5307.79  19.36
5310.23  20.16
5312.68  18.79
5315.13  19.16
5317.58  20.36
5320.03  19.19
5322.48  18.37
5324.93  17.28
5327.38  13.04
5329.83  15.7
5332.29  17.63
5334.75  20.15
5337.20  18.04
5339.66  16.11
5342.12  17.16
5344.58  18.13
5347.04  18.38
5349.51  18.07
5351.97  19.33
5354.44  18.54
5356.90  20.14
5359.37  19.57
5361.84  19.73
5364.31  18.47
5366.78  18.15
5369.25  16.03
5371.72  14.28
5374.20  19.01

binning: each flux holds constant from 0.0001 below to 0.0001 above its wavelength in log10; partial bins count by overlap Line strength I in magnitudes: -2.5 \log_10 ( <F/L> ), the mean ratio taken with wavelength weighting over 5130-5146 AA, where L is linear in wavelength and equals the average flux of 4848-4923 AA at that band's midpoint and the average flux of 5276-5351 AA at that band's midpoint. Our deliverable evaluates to 0.253 mag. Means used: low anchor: 17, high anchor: 18.2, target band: 14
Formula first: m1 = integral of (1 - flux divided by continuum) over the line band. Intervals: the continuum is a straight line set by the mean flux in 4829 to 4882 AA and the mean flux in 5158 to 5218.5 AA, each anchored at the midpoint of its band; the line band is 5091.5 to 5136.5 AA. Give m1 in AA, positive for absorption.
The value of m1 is -2.6 AA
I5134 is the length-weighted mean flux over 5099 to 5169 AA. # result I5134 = 13.9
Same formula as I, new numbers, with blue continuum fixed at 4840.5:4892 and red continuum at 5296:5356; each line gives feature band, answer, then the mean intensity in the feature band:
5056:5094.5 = 0.15 mag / 15.2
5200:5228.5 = 0.18 mag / 15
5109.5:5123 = 0.18 mag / 14.8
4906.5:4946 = -0.01 mag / 17.1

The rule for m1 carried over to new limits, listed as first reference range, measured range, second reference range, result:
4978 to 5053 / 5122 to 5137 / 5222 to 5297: 2.5 AA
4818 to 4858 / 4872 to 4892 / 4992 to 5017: 0.8 AA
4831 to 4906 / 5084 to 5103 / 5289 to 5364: 2.5 AA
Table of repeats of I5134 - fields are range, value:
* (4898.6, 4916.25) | 17.8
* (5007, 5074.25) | 15.3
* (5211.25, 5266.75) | 17.3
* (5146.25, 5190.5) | 11.9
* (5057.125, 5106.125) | 15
